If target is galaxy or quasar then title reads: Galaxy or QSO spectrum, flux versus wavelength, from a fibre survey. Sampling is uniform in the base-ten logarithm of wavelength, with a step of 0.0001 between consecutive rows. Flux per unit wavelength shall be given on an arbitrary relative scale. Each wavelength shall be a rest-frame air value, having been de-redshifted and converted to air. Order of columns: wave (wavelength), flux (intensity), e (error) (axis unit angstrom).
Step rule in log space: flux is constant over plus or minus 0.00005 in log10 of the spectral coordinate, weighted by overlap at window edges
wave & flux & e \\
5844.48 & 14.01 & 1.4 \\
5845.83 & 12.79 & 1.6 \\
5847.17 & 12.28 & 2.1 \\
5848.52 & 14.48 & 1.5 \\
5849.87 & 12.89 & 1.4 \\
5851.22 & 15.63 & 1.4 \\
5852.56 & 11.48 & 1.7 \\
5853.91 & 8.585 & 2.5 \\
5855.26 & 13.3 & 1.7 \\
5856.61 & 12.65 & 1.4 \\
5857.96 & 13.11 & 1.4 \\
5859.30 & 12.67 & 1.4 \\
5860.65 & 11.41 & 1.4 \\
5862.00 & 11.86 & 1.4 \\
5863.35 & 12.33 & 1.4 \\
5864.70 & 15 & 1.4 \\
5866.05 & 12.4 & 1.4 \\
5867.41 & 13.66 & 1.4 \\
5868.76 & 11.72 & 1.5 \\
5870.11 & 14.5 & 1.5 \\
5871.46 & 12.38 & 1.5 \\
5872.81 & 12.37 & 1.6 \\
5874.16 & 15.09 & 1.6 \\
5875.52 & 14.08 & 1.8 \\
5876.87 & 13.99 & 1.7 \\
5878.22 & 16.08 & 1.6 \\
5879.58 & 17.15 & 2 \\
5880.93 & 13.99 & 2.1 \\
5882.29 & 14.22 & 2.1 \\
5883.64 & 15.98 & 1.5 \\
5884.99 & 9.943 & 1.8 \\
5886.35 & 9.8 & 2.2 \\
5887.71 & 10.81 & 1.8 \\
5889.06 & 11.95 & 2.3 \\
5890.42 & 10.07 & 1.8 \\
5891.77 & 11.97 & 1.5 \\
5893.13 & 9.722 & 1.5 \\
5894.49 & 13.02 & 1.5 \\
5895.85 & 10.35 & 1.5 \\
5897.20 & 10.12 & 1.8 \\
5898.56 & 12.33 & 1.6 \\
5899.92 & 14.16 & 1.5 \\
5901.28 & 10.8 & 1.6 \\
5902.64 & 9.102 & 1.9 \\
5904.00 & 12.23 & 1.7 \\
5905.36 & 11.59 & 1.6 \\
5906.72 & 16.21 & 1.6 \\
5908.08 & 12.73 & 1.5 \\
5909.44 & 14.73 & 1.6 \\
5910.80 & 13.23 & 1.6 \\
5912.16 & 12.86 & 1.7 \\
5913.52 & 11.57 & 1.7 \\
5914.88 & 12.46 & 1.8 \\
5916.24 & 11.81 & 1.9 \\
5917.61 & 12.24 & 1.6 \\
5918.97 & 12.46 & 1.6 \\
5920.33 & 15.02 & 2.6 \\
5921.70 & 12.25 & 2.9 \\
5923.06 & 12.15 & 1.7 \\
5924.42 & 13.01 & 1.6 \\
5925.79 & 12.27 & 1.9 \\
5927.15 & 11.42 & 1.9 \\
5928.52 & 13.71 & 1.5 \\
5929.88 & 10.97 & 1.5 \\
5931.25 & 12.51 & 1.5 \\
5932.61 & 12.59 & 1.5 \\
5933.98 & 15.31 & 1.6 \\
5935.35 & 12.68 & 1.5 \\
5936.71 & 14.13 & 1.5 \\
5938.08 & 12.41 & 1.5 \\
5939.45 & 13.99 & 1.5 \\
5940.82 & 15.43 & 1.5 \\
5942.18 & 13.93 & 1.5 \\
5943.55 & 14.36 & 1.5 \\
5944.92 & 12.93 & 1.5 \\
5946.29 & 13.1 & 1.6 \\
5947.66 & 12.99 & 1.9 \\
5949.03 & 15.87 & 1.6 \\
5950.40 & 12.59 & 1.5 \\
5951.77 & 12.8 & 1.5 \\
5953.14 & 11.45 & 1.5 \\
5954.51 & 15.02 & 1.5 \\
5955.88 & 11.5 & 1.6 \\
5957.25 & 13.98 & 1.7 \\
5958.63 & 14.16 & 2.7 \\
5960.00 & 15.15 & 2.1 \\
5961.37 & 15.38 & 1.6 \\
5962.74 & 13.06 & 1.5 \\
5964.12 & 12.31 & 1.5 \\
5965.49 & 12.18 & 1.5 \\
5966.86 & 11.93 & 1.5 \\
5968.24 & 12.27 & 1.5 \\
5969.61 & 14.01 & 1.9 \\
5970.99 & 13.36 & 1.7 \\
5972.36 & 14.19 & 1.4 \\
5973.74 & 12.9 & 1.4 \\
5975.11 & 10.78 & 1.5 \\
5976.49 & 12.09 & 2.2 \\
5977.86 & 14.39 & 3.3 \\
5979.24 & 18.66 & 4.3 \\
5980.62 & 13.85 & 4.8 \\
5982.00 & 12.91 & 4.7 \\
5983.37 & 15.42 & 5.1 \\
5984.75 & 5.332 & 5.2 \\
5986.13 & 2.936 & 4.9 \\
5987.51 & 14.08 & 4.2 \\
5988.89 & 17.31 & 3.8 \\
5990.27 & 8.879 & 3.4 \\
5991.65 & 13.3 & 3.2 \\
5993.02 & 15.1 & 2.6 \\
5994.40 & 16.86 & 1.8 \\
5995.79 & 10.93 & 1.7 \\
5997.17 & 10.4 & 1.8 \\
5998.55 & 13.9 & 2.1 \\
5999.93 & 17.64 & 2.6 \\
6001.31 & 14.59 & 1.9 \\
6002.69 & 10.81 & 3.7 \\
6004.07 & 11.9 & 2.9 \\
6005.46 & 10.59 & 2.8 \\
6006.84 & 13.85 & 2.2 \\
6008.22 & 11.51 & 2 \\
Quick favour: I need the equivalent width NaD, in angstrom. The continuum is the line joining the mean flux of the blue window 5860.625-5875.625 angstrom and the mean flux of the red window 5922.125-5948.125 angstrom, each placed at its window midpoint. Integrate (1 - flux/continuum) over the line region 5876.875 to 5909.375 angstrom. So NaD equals 1.7 angstrom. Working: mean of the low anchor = 13.1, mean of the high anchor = 13.1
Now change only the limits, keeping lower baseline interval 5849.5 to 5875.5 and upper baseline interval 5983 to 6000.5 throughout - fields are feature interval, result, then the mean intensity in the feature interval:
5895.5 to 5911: 0.5 angstrom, 12.3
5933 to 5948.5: -1.5 angstrom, 13.7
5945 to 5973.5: -2.0 angstrom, 13.3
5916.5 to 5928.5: 0.0 angstrom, 12.6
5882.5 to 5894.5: 1.2 angstrom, 11.5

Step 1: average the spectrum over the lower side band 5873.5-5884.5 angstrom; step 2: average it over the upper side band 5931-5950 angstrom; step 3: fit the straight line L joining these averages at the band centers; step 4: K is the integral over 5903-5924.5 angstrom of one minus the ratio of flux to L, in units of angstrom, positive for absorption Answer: 2.2 angstrom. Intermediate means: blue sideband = 15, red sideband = 13.7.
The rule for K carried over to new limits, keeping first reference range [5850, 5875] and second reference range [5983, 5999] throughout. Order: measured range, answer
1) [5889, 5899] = 1.17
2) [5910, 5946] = -1.87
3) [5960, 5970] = -0.85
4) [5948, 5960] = -1.30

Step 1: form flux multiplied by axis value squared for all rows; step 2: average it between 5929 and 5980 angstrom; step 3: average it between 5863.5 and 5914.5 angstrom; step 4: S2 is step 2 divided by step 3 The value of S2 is 1.08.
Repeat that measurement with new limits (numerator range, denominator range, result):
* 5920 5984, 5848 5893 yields 1.07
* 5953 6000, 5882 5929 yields 1.09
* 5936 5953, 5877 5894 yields 1.10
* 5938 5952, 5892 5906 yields 1.23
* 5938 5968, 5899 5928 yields 1.09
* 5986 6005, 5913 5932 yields 1.07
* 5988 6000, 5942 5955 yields 1.03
